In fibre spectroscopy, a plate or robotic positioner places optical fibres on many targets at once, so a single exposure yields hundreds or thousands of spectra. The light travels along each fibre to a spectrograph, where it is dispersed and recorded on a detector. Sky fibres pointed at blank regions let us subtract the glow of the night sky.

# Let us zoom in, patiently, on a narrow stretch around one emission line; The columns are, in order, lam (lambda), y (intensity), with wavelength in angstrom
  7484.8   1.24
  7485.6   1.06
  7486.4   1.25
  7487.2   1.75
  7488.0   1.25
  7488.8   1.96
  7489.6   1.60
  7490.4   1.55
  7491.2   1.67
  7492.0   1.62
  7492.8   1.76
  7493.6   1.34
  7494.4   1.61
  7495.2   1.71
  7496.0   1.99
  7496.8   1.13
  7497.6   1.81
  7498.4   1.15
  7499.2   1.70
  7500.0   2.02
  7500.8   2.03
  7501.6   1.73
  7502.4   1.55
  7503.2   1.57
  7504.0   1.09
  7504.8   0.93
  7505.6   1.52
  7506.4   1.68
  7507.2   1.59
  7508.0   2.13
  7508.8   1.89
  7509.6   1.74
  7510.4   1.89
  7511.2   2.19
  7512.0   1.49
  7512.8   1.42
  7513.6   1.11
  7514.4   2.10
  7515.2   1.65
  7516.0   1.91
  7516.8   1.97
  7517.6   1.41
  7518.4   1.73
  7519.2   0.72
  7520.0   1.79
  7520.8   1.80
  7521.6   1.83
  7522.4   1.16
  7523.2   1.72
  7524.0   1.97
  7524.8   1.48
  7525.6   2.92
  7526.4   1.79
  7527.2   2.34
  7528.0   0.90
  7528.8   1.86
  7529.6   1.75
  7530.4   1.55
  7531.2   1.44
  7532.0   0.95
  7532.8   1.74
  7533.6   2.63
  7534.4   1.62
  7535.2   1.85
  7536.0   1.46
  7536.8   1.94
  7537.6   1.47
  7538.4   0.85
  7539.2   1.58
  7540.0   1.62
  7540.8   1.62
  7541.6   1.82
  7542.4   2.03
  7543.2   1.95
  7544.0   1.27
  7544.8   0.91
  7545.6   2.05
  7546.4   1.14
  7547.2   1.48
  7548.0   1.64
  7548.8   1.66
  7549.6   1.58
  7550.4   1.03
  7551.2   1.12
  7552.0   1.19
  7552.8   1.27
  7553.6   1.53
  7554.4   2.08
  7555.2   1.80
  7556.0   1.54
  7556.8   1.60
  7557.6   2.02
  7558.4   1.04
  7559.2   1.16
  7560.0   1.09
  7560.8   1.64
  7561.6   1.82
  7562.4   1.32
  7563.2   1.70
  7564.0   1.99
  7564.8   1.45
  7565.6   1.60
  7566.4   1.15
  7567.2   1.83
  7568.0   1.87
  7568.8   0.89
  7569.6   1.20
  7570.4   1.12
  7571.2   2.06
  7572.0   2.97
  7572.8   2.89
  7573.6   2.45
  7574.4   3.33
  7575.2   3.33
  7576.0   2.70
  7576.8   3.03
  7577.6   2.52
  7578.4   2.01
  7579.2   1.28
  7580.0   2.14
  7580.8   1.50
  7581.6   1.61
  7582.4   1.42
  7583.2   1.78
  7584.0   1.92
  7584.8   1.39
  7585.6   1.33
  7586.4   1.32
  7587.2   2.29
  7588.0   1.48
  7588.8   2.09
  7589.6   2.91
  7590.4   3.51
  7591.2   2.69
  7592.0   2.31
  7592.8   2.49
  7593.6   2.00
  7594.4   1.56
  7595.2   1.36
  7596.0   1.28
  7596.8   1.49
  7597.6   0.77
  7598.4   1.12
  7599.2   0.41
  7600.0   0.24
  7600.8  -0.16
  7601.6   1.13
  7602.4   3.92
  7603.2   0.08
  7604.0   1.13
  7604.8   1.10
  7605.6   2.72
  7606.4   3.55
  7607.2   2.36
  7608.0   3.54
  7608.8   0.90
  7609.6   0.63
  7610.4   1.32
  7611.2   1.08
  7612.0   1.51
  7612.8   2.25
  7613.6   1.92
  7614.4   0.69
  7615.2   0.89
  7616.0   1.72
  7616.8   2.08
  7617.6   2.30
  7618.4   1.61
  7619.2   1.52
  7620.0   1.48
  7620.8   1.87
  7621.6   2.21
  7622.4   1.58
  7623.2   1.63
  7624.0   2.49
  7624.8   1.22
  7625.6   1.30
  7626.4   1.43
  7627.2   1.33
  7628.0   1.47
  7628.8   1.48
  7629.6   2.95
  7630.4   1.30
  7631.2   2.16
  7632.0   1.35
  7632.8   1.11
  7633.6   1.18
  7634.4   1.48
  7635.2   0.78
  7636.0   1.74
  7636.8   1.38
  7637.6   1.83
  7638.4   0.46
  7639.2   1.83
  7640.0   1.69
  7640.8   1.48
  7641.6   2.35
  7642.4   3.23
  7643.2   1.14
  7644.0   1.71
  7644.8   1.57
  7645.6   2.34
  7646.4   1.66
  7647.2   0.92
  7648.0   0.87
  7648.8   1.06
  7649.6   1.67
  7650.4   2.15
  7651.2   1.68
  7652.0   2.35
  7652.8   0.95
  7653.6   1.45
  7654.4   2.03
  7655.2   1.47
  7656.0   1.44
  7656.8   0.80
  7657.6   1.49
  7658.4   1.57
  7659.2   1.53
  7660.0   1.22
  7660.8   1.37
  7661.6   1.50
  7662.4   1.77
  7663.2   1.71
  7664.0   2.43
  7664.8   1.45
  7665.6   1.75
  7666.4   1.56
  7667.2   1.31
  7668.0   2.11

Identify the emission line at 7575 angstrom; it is [S II] 6716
